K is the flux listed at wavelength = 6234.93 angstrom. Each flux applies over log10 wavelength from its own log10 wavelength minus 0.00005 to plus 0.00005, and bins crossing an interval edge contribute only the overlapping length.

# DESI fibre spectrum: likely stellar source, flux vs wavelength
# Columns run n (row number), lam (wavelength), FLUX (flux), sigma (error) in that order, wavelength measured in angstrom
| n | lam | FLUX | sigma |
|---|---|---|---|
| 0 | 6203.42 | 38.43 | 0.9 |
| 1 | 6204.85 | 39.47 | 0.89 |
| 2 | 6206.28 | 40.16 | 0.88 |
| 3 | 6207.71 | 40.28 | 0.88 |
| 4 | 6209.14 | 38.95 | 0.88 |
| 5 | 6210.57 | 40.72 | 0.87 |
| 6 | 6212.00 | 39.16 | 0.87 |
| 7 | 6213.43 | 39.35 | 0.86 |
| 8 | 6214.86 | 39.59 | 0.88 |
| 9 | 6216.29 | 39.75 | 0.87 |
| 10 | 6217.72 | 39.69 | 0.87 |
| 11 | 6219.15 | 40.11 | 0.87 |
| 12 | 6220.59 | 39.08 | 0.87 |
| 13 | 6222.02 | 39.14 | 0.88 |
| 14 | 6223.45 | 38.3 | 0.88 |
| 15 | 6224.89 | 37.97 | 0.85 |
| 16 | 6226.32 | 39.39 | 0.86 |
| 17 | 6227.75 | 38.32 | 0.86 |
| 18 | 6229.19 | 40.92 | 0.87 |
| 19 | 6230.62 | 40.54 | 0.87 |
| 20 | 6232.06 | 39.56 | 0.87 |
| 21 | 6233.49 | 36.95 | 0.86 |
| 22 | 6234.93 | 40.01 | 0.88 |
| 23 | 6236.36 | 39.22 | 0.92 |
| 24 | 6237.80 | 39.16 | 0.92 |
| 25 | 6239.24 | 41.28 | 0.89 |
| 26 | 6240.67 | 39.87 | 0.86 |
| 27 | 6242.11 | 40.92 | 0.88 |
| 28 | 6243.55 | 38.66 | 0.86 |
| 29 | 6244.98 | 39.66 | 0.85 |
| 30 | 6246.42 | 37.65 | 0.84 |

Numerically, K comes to 40.01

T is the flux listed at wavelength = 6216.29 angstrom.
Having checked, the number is 39.75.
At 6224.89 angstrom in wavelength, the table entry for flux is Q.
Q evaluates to 37.97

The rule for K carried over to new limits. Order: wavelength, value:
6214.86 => 39.59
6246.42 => 37.65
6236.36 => 39.22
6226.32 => 39.39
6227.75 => 38.32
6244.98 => 39.66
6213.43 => 39.35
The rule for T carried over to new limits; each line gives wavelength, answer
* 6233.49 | 36.95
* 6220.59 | 39.08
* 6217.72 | 39.69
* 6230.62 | 40.54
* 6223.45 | 38.3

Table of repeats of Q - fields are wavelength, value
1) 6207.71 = 40.28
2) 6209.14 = 38.95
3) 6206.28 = 40.16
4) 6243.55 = 38.66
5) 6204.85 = 39.47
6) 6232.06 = 39.56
